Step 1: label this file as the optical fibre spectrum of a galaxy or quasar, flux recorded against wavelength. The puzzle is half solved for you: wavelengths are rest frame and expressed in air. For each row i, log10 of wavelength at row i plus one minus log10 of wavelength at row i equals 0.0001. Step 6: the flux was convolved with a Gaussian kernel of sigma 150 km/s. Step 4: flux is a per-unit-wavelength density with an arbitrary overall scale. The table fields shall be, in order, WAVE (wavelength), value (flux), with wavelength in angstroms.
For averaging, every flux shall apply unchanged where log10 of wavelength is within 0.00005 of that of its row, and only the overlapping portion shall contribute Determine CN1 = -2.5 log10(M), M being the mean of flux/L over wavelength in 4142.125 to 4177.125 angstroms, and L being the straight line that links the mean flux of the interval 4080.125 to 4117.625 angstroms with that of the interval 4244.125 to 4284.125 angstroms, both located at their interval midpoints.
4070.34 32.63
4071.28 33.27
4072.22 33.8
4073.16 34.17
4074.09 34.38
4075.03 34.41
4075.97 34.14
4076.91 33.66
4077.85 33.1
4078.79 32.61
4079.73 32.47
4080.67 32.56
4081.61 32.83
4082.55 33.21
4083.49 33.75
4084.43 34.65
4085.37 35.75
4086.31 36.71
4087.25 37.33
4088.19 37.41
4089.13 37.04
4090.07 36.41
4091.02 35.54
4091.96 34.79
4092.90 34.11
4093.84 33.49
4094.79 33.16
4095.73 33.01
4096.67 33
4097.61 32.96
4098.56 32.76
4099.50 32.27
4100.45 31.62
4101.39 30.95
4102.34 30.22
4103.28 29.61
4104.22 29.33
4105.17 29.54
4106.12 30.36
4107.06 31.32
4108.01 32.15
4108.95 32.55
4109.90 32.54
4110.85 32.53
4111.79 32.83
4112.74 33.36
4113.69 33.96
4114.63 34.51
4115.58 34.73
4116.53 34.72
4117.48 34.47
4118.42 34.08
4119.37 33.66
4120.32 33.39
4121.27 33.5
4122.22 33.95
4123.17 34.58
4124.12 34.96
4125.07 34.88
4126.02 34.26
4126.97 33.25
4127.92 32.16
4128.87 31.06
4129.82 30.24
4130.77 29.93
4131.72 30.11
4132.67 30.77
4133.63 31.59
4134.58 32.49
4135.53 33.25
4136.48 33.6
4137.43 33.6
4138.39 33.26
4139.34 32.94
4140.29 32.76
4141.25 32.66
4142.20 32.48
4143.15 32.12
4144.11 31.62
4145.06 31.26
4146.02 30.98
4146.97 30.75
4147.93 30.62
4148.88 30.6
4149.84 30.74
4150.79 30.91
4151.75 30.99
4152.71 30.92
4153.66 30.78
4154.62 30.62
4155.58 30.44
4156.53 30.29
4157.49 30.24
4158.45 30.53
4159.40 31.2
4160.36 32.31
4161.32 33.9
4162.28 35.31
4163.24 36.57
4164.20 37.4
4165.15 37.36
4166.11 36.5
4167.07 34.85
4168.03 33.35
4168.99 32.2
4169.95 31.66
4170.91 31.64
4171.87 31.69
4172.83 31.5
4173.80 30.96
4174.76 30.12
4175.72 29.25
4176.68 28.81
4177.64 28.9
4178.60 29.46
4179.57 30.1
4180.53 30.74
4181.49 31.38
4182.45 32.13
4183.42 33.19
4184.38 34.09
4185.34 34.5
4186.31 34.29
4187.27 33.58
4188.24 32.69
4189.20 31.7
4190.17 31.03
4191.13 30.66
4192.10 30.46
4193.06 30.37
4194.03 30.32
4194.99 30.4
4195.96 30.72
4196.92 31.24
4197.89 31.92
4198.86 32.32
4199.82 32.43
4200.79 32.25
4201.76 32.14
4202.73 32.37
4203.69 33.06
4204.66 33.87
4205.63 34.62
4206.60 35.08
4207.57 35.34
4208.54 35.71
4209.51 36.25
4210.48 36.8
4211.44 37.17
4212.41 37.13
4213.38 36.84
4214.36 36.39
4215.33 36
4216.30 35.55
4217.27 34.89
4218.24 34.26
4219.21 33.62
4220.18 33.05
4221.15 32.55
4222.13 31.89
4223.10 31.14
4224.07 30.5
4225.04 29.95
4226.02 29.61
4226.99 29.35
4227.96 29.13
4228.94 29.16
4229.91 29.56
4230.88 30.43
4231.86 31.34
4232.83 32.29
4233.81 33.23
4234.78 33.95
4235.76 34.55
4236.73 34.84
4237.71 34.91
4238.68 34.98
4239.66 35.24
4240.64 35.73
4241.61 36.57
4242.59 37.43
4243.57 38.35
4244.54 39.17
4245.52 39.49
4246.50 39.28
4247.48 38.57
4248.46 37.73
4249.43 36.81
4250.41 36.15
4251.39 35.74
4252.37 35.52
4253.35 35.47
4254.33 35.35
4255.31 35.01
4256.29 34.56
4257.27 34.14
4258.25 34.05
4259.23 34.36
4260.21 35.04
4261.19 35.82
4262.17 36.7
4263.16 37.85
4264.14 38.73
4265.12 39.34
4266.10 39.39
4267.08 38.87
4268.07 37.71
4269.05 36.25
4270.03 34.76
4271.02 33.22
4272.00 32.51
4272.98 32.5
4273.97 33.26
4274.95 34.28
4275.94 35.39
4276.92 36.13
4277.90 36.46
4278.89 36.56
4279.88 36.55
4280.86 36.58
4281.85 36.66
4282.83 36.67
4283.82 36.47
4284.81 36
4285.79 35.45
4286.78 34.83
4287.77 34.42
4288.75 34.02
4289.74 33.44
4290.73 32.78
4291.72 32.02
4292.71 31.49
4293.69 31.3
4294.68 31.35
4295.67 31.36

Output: 0.08 mag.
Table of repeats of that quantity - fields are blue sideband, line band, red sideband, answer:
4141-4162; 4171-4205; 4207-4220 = 0.08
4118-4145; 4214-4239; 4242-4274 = 0.09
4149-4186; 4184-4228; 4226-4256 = 0.01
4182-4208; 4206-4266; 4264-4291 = -0.03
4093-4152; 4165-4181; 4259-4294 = 0.06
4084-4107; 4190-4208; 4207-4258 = 0.07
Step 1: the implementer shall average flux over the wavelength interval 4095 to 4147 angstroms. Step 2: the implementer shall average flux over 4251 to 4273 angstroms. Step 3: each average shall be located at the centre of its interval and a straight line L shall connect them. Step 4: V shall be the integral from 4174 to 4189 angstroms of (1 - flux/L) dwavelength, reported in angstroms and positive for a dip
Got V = 1.1 angstroms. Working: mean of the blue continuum 32.5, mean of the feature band 31.6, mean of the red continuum 35.8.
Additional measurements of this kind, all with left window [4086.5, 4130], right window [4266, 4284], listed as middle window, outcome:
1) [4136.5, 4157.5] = 1.4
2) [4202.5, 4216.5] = -0.3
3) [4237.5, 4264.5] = -0.8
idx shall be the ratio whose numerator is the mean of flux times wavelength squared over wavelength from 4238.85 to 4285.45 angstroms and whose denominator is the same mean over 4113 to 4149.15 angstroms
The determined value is 1.18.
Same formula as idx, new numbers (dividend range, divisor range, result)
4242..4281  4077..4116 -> 1.18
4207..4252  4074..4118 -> 1.10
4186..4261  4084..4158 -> 1.09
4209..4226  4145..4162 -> 1.14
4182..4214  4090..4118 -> 1.06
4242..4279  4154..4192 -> 1.17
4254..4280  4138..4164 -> 1.19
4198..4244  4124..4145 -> 1.08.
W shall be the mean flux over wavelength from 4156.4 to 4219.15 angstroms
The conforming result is 33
